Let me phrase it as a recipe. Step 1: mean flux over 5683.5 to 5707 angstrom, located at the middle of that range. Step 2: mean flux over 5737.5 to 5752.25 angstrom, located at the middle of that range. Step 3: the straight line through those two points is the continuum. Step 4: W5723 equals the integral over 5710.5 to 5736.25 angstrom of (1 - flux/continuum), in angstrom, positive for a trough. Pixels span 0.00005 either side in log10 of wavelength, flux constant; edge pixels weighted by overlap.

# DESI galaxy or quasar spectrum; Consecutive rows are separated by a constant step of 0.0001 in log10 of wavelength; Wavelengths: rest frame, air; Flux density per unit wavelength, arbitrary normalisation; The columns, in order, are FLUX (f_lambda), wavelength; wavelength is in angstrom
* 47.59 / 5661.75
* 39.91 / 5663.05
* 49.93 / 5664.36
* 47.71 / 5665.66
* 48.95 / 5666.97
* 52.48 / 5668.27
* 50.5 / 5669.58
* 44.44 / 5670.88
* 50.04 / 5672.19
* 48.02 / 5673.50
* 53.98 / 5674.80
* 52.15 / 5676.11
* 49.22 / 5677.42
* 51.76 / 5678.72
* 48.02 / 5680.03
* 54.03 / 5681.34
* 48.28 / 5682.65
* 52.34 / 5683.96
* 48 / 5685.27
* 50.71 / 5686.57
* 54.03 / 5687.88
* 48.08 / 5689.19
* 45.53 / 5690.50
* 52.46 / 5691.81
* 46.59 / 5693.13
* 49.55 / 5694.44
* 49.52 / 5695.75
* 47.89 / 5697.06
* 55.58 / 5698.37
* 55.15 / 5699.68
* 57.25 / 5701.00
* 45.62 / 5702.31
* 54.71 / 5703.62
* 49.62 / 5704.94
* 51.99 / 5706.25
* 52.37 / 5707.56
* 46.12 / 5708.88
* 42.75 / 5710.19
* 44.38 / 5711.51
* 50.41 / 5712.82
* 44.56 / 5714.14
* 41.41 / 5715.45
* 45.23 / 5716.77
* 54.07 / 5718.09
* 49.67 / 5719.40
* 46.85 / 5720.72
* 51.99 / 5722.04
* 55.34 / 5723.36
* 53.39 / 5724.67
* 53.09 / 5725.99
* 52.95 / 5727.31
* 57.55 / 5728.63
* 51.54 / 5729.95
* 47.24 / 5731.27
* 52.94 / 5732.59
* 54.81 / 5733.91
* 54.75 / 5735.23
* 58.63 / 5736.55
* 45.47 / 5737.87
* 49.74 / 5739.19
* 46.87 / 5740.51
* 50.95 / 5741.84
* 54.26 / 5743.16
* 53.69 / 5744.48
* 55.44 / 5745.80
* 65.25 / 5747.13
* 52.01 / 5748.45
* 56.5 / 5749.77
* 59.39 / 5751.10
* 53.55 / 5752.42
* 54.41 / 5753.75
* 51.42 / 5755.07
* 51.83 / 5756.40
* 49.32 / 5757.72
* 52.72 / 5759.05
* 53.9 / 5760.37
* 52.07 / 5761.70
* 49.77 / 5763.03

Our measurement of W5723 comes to 0.9 angstrom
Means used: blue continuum 50.8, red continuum 53.8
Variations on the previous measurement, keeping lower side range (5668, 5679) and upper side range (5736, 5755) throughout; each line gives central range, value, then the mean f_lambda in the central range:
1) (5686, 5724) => 1.6 angstrom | 49.6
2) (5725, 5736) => 0.0 angstrom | 53.2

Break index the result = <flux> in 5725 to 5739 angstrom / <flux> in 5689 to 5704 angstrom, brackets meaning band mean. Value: 1.04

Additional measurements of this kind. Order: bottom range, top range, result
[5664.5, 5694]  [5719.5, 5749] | 1.06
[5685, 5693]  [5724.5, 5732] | 1.06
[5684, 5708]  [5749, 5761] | 1.06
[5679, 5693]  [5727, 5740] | 1.05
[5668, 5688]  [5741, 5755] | 1.10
